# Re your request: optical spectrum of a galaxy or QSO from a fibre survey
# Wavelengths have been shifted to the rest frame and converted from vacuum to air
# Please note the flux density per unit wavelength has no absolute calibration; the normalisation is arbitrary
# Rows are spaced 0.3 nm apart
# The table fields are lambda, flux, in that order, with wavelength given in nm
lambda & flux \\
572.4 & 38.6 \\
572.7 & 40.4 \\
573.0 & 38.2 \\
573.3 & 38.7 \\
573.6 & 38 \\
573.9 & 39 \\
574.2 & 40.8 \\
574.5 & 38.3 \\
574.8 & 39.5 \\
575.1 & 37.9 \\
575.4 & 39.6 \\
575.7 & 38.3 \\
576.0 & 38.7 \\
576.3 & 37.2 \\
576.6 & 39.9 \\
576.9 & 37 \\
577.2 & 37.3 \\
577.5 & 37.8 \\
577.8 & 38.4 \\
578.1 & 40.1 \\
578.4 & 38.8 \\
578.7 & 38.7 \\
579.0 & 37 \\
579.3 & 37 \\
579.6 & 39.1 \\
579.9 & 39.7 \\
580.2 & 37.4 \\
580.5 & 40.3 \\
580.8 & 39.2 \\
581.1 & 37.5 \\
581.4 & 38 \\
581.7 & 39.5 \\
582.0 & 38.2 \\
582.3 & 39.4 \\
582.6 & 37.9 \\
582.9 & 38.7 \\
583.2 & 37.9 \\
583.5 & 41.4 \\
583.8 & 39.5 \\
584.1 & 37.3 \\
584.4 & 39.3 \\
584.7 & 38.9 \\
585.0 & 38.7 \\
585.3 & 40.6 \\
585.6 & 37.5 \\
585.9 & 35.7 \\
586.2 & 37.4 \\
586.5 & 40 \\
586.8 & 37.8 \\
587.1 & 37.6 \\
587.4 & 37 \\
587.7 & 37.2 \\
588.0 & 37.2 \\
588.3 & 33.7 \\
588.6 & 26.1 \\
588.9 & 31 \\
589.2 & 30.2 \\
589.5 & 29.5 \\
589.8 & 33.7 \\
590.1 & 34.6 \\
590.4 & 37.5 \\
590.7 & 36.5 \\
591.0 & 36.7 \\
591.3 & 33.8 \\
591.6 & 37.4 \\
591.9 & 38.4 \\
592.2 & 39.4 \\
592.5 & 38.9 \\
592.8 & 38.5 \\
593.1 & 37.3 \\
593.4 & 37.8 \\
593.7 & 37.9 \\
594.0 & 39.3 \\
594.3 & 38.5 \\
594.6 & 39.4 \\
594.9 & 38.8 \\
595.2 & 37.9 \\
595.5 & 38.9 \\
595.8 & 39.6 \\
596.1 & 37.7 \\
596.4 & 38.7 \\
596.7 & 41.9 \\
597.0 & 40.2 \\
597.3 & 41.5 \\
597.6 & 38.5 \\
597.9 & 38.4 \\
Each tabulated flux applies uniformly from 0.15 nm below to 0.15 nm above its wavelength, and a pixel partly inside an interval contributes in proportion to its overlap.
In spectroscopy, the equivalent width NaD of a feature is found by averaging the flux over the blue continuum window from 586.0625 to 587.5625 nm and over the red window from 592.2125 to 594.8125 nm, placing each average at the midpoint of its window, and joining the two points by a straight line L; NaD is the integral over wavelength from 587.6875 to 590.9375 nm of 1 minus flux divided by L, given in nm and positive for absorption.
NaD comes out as 0.41 nm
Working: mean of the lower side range 38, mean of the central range 33.3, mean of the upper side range 38.5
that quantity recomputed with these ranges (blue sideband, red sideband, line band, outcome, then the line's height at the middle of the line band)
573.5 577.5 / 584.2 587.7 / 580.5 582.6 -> -0.020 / 38.3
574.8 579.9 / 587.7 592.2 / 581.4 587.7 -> -0.423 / 36.1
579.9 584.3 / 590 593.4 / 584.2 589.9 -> 0.335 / 38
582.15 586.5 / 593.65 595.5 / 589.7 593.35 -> 0.162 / 38.7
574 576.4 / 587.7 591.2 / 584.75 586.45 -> -0.156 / 34.9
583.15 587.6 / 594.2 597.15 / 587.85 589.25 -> 0.251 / 38.7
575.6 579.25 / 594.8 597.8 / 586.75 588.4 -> 0.088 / 38.8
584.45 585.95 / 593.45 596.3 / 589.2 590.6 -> 0.183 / 38.6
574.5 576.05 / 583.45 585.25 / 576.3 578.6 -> 0.027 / 38.8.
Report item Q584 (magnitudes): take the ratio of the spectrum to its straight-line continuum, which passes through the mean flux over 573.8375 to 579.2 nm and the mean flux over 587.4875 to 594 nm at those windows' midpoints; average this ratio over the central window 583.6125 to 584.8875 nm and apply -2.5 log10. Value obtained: -0.06 mag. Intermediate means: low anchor 38.6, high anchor 35.5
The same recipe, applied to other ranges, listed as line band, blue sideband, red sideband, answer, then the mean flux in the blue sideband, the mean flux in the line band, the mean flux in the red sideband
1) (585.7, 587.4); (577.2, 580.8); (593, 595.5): 0.02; 38.5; 37.6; 38.4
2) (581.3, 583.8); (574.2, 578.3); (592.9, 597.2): -0.01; 38.6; 38.9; 38.9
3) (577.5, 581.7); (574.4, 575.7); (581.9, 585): 0.01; 38.8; 38.6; 38.9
